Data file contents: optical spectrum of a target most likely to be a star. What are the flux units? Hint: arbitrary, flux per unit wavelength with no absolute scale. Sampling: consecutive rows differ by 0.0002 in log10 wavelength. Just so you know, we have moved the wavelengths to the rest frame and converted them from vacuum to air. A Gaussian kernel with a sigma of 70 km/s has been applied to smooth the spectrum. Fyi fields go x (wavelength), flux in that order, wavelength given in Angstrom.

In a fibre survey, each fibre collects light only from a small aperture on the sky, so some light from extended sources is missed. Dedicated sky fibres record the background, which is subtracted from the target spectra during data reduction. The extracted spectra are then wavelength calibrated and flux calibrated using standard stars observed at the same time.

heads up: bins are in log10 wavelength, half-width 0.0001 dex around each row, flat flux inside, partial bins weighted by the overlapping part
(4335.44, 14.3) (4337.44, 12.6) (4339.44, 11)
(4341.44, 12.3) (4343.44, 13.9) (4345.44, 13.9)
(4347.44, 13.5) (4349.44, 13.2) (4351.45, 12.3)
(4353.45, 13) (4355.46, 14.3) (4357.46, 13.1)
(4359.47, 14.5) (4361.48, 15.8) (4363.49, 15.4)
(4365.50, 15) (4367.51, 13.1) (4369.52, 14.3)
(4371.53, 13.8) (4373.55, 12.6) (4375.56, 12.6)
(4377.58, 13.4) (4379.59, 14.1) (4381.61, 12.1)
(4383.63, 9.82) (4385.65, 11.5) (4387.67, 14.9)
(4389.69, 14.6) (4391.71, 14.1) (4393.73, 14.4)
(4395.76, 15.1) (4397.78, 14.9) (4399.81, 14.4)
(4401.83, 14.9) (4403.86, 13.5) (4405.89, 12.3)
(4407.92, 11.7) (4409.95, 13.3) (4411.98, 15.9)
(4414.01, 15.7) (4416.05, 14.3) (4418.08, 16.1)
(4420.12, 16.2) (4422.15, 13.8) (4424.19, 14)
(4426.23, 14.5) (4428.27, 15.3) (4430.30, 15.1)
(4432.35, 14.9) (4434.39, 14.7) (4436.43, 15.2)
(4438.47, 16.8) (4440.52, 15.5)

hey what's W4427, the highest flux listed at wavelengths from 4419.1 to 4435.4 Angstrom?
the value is 16.2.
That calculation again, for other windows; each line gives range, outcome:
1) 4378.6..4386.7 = 14.1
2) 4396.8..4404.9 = 14.9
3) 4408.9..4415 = 15.9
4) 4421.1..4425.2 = 14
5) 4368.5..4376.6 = 14.3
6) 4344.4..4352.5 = 13.9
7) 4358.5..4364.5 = 15.8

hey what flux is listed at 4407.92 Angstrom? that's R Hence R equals 11.7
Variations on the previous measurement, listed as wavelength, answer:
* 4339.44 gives 11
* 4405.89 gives 12.3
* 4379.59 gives 14.1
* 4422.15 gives 13.8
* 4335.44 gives 14.3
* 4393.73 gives 14.4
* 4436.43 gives 15.2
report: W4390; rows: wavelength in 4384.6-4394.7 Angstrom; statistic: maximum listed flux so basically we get 14.9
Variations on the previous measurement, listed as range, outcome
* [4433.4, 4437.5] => 15.2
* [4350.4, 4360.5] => 14.5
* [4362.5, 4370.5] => 15.4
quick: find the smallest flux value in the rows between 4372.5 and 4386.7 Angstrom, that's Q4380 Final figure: 9.82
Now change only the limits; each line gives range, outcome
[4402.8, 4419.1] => 11.7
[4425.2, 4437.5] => 14.5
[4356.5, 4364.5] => 13.1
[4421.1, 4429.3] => 13.8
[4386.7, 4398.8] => 14.1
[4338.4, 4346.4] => 11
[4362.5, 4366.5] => 15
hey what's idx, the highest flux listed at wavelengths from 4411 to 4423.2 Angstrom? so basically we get 16.2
